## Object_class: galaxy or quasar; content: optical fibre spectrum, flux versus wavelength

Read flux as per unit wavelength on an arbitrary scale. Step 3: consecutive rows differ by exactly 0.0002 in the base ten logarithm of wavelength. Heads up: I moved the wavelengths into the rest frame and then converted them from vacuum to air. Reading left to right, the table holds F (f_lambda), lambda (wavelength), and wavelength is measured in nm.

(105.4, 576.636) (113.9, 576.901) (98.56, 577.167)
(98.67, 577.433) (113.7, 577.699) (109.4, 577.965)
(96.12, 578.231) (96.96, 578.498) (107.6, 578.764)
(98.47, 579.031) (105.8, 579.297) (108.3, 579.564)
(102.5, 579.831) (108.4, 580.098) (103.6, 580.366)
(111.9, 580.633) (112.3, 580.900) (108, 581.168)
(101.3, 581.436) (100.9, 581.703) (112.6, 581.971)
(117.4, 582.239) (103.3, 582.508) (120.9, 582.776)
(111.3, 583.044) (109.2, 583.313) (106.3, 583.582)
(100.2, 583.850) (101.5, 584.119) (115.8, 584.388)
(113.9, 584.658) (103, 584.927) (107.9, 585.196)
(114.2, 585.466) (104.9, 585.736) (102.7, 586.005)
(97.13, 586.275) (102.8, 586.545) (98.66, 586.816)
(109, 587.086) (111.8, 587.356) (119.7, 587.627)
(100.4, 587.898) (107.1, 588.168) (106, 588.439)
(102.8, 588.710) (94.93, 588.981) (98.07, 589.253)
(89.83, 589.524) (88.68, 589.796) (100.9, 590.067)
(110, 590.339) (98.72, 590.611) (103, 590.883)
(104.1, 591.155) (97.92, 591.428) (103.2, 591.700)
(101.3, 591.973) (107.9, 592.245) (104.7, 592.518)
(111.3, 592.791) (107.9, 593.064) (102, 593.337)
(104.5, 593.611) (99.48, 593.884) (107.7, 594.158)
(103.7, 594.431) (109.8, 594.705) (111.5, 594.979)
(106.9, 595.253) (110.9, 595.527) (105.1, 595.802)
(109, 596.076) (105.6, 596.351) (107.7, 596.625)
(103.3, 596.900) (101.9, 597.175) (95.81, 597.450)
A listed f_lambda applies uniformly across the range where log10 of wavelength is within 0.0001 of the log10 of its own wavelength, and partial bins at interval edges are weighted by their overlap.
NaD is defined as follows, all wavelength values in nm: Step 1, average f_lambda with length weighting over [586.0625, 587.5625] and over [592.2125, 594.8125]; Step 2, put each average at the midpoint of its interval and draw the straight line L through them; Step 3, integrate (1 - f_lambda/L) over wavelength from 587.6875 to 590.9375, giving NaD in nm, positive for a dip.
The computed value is 0.142 nm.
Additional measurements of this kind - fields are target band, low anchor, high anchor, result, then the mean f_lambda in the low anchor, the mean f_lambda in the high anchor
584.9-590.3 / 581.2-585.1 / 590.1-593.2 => 0.16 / 108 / 104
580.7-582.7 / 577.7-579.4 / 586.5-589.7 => -0.10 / 103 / 103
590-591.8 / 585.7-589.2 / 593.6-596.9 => 0.05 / 104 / 107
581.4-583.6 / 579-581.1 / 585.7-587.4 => -0.09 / 107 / 103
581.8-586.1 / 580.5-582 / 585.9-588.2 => -0.10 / 108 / 105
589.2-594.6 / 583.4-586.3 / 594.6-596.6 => 0.27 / 107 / 108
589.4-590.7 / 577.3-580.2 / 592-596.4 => 0.10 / 104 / 107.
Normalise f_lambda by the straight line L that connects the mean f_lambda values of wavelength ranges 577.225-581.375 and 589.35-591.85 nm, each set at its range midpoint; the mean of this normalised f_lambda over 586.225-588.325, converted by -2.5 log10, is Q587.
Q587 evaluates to -0.052 mag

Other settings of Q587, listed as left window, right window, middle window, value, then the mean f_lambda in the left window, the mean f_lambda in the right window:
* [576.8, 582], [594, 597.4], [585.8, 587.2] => 0.04 mag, 105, 107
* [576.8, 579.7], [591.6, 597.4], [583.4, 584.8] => -0.03 mag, 104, 106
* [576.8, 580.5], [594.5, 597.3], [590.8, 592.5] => 0.04 mag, 104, 107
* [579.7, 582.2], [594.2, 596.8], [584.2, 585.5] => -0.03 mag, 107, 108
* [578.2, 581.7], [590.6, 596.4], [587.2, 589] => -0.02 mag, 105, 105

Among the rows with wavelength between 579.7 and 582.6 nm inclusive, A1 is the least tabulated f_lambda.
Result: 100.9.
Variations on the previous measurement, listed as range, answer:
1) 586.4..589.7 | 89.83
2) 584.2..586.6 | 97.13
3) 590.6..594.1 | 97.92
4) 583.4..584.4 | 100.2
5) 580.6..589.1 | 94.93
